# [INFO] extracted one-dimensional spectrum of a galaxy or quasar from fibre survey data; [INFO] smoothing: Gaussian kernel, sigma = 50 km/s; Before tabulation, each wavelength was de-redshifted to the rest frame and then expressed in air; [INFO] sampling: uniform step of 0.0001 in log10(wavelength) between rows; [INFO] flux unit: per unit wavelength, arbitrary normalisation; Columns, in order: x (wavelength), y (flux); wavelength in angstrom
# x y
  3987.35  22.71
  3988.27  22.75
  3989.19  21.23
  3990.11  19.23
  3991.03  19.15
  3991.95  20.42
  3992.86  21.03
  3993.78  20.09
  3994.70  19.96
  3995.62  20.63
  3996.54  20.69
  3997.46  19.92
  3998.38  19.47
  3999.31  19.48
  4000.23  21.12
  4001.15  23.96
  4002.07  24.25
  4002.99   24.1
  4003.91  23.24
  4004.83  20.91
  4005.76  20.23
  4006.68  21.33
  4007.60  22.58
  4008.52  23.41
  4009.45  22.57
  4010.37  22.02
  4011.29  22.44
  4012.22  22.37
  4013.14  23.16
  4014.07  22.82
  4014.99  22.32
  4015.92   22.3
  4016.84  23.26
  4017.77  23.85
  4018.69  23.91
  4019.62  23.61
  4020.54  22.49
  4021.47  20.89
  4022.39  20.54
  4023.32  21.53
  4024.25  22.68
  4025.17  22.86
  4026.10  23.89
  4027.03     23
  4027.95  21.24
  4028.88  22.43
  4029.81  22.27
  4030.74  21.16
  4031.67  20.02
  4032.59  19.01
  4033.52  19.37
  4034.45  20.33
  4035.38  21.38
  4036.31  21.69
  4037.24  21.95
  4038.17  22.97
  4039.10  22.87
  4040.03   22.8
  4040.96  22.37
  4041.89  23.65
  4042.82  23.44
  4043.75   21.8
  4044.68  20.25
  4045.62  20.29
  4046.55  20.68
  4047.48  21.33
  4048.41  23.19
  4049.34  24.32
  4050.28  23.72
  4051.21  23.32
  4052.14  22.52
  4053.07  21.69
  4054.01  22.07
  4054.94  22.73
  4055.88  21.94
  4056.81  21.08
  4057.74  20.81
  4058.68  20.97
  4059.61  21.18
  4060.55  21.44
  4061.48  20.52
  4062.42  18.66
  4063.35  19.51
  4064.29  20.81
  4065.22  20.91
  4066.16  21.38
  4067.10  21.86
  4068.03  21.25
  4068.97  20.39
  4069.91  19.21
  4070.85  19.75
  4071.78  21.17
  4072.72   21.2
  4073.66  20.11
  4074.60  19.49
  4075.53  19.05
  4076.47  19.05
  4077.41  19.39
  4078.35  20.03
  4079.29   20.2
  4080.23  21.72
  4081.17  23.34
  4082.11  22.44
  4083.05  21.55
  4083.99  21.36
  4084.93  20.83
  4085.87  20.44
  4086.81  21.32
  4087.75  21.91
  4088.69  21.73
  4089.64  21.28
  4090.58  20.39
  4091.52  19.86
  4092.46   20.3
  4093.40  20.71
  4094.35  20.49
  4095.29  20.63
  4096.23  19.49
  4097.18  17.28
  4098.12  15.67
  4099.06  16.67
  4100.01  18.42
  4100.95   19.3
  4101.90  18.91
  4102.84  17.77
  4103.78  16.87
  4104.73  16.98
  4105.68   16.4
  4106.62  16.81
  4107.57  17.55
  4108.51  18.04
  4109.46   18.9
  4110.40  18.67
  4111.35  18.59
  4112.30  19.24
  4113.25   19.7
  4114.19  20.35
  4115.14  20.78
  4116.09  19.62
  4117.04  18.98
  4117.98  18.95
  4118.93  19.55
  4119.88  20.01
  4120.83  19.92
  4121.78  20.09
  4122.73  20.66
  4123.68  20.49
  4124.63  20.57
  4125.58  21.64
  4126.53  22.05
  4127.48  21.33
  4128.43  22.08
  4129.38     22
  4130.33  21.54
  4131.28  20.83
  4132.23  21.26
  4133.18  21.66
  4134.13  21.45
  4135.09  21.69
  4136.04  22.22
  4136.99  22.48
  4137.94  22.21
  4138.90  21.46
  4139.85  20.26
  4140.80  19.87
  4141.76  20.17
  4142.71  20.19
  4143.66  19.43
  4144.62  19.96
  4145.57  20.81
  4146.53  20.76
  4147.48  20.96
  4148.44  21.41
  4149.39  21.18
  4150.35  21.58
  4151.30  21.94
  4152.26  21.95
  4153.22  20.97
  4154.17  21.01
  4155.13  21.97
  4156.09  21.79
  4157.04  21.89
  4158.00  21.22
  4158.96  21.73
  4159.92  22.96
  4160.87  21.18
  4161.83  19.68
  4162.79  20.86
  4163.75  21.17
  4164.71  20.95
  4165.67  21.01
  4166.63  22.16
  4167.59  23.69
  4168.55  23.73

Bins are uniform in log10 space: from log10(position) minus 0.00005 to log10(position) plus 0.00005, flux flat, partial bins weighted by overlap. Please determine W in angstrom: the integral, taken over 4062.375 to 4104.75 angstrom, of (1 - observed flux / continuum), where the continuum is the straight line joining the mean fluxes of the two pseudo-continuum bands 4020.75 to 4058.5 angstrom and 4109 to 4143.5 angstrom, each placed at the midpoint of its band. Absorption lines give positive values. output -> 2.3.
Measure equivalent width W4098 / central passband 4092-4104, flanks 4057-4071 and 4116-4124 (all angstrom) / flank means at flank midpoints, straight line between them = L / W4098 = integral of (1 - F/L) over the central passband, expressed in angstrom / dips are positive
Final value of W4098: 0.9 angstrom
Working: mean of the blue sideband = 20.6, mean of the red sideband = 19.8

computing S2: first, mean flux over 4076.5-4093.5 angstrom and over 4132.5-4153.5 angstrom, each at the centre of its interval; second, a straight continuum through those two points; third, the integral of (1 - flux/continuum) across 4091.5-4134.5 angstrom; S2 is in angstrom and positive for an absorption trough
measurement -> 3.1 angstrom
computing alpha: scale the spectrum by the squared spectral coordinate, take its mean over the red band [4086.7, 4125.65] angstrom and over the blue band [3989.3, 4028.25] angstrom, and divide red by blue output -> 0.92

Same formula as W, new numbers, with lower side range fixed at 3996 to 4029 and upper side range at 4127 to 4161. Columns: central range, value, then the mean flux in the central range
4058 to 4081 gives 1.5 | 20.4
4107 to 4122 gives 1.6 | 19.3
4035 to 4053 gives -0.3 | 22.3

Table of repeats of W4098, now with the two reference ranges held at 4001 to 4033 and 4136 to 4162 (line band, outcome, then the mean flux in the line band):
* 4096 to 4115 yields 3.0 angstrom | 18.1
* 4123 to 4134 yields 0.0 angstrom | 21.4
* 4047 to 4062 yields 0.0 angstrom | 22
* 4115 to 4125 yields 0.7 angstrom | 19.9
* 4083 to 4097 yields 0.6 angstrom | 20.7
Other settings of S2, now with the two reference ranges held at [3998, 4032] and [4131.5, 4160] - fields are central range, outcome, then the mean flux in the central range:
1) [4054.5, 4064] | 0.46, 20.9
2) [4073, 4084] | 0.58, 20.6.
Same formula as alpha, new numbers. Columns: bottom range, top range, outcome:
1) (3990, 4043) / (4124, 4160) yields 1.04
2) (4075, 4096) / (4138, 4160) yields 1.05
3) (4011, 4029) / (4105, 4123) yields 0.88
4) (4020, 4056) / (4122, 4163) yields 1.02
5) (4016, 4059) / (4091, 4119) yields 0.88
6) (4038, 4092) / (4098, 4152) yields 0.97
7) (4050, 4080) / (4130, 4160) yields 1.06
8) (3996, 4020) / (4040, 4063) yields 1.00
